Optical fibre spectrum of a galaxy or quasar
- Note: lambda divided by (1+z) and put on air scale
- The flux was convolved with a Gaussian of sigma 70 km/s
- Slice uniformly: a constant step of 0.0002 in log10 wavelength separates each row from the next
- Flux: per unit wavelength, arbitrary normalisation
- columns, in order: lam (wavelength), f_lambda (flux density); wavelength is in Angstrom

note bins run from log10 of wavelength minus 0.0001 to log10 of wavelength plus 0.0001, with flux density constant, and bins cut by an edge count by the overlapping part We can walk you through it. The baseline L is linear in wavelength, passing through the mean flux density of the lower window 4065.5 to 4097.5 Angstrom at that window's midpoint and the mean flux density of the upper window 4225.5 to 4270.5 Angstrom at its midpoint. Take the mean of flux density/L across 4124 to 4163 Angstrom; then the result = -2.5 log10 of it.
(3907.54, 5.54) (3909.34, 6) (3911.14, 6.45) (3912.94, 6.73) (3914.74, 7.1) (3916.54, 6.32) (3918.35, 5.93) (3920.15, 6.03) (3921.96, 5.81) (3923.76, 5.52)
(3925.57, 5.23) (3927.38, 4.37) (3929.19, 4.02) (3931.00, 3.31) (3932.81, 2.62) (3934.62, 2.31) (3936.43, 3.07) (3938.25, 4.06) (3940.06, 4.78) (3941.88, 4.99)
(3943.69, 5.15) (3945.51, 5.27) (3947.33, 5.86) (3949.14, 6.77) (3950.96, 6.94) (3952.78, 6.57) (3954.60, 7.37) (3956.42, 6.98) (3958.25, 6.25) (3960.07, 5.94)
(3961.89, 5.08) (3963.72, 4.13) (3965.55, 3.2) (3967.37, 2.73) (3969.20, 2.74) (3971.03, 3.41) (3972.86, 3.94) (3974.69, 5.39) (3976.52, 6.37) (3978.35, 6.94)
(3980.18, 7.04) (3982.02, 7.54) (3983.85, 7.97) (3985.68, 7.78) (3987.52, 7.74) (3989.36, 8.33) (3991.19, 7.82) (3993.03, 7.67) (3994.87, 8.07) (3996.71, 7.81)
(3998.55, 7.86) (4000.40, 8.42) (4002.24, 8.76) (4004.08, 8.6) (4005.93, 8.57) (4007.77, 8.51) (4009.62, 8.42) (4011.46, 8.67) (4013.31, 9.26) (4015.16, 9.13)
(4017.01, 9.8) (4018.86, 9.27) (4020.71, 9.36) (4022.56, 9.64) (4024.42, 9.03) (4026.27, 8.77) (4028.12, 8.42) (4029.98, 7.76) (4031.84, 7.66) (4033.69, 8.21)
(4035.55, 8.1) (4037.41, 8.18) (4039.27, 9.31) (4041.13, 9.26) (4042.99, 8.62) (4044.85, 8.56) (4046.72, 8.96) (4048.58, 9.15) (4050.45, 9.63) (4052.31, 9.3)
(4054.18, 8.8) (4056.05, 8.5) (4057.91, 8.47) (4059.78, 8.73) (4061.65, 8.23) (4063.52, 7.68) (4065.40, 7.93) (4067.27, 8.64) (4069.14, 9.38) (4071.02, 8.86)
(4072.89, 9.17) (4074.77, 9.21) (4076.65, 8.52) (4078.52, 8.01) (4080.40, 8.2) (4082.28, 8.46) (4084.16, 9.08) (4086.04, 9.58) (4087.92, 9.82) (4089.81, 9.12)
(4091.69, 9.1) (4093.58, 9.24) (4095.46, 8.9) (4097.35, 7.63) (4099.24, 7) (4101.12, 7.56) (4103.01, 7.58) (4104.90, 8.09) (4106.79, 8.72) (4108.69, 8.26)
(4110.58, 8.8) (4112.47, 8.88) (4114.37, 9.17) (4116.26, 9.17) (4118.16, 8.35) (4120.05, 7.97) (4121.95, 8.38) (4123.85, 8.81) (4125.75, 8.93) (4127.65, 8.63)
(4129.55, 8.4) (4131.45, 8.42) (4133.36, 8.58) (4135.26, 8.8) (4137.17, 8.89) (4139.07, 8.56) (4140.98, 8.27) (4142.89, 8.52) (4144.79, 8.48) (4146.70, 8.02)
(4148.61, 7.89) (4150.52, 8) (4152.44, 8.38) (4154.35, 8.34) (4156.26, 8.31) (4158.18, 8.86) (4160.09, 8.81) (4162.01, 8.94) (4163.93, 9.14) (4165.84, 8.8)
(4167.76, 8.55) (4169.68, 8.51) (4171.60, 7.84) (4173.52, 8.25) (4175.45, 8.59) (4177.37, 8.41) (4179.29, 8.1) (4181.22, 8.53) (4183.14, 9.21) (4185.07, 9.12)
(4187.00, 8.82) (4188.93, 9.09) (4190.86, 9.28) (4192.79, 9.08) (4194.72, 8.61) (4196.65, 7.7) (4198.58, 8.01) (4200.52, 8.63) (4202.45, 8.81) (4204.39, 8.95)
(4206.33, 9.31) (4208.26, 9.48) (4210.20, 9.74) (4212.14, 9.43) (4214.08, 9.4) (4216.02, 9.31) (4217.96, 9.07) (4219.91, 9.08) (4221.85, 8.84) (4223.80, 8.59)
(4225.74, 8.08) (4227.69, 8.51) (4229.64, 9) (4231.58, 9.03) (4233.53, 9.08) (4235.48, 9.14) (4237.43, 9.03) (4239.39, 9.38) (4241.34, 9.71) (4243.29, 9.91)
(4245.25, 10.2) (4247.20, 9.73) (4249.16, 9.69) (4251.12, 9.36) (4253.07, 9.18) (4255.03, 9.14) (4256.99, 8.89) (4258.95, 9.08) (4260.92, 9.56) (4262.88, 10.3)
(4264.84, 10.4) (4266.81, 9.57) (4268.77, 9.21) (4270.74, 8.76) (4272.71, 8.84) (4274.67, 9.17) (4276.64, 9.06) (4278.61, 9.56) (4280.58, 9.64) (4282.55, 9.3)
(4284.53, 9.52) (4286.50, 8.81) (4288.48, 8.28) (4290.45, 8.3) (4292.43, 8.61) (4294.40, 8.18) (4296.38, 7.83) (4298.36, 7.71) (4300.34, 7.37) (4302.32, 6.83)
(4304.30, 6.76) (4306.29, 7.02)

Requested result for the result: 0.07 mag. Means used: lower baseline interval 8.88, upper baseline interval 9.37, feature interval 8.51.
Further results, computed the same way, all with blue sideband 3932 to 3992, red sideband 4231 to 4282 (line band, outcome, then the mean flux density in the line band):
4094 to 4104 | -0.07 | 7.82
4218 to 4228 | 0.04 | 8.66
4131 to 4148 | -0.08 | 8.49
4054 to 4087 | -0.23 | 8.64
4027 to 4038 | -0.24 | 8.06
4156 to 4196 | -0.04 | 8.71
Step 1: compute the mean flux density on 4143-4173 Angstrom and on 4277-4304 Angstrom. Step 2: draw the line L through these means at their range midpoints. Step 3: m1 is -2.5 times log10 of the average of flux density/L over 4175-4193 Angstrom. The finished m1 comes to -0.05 mag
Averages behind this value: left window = 8.46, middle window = 8.82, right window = 8.43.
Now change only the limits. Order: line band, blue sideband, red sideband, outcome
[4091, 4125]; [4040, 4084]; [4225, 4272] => 0.056 mag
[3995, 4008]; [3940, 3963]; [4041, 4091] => -0.153 mag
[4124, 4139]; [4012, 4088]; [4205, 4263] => 0.040 mag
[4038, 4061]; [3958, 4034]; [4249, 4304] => -0.168 mag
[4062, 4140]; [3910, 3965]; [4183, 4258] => -0.148 mag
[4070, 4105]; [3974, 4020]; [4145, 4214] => -0.028 mag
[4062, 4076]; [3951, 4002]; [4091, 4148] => -0.124 mag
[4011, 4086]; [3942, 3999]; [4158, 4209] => -0.228 mag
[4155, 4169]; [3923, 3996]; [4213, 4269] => -0.066 mag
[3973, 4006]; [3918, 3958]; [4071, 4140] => -0.216 mag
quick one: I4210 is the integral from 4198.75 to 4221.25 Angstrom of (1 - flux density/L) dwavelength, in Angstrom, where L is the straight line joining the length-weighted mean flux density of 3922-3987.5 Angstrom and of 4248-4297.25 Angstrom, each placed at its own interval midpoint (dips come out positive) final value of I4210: -2.1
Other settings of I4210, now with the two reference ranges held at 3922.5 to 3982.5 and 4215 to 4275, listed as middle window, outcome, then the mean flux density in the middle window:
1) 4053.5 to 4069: -4.3 Angstrom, 8.42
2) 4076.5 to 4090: -3.8 Angstrom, 8.86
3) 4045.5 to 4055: -4.0 Angstrom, 9.15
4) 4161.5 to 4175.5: -0.7 Angstrom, 8.56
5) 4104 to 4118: -2.7 Angstrom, 8.7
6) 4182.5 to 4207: -0.8 Angstrom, 8.8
